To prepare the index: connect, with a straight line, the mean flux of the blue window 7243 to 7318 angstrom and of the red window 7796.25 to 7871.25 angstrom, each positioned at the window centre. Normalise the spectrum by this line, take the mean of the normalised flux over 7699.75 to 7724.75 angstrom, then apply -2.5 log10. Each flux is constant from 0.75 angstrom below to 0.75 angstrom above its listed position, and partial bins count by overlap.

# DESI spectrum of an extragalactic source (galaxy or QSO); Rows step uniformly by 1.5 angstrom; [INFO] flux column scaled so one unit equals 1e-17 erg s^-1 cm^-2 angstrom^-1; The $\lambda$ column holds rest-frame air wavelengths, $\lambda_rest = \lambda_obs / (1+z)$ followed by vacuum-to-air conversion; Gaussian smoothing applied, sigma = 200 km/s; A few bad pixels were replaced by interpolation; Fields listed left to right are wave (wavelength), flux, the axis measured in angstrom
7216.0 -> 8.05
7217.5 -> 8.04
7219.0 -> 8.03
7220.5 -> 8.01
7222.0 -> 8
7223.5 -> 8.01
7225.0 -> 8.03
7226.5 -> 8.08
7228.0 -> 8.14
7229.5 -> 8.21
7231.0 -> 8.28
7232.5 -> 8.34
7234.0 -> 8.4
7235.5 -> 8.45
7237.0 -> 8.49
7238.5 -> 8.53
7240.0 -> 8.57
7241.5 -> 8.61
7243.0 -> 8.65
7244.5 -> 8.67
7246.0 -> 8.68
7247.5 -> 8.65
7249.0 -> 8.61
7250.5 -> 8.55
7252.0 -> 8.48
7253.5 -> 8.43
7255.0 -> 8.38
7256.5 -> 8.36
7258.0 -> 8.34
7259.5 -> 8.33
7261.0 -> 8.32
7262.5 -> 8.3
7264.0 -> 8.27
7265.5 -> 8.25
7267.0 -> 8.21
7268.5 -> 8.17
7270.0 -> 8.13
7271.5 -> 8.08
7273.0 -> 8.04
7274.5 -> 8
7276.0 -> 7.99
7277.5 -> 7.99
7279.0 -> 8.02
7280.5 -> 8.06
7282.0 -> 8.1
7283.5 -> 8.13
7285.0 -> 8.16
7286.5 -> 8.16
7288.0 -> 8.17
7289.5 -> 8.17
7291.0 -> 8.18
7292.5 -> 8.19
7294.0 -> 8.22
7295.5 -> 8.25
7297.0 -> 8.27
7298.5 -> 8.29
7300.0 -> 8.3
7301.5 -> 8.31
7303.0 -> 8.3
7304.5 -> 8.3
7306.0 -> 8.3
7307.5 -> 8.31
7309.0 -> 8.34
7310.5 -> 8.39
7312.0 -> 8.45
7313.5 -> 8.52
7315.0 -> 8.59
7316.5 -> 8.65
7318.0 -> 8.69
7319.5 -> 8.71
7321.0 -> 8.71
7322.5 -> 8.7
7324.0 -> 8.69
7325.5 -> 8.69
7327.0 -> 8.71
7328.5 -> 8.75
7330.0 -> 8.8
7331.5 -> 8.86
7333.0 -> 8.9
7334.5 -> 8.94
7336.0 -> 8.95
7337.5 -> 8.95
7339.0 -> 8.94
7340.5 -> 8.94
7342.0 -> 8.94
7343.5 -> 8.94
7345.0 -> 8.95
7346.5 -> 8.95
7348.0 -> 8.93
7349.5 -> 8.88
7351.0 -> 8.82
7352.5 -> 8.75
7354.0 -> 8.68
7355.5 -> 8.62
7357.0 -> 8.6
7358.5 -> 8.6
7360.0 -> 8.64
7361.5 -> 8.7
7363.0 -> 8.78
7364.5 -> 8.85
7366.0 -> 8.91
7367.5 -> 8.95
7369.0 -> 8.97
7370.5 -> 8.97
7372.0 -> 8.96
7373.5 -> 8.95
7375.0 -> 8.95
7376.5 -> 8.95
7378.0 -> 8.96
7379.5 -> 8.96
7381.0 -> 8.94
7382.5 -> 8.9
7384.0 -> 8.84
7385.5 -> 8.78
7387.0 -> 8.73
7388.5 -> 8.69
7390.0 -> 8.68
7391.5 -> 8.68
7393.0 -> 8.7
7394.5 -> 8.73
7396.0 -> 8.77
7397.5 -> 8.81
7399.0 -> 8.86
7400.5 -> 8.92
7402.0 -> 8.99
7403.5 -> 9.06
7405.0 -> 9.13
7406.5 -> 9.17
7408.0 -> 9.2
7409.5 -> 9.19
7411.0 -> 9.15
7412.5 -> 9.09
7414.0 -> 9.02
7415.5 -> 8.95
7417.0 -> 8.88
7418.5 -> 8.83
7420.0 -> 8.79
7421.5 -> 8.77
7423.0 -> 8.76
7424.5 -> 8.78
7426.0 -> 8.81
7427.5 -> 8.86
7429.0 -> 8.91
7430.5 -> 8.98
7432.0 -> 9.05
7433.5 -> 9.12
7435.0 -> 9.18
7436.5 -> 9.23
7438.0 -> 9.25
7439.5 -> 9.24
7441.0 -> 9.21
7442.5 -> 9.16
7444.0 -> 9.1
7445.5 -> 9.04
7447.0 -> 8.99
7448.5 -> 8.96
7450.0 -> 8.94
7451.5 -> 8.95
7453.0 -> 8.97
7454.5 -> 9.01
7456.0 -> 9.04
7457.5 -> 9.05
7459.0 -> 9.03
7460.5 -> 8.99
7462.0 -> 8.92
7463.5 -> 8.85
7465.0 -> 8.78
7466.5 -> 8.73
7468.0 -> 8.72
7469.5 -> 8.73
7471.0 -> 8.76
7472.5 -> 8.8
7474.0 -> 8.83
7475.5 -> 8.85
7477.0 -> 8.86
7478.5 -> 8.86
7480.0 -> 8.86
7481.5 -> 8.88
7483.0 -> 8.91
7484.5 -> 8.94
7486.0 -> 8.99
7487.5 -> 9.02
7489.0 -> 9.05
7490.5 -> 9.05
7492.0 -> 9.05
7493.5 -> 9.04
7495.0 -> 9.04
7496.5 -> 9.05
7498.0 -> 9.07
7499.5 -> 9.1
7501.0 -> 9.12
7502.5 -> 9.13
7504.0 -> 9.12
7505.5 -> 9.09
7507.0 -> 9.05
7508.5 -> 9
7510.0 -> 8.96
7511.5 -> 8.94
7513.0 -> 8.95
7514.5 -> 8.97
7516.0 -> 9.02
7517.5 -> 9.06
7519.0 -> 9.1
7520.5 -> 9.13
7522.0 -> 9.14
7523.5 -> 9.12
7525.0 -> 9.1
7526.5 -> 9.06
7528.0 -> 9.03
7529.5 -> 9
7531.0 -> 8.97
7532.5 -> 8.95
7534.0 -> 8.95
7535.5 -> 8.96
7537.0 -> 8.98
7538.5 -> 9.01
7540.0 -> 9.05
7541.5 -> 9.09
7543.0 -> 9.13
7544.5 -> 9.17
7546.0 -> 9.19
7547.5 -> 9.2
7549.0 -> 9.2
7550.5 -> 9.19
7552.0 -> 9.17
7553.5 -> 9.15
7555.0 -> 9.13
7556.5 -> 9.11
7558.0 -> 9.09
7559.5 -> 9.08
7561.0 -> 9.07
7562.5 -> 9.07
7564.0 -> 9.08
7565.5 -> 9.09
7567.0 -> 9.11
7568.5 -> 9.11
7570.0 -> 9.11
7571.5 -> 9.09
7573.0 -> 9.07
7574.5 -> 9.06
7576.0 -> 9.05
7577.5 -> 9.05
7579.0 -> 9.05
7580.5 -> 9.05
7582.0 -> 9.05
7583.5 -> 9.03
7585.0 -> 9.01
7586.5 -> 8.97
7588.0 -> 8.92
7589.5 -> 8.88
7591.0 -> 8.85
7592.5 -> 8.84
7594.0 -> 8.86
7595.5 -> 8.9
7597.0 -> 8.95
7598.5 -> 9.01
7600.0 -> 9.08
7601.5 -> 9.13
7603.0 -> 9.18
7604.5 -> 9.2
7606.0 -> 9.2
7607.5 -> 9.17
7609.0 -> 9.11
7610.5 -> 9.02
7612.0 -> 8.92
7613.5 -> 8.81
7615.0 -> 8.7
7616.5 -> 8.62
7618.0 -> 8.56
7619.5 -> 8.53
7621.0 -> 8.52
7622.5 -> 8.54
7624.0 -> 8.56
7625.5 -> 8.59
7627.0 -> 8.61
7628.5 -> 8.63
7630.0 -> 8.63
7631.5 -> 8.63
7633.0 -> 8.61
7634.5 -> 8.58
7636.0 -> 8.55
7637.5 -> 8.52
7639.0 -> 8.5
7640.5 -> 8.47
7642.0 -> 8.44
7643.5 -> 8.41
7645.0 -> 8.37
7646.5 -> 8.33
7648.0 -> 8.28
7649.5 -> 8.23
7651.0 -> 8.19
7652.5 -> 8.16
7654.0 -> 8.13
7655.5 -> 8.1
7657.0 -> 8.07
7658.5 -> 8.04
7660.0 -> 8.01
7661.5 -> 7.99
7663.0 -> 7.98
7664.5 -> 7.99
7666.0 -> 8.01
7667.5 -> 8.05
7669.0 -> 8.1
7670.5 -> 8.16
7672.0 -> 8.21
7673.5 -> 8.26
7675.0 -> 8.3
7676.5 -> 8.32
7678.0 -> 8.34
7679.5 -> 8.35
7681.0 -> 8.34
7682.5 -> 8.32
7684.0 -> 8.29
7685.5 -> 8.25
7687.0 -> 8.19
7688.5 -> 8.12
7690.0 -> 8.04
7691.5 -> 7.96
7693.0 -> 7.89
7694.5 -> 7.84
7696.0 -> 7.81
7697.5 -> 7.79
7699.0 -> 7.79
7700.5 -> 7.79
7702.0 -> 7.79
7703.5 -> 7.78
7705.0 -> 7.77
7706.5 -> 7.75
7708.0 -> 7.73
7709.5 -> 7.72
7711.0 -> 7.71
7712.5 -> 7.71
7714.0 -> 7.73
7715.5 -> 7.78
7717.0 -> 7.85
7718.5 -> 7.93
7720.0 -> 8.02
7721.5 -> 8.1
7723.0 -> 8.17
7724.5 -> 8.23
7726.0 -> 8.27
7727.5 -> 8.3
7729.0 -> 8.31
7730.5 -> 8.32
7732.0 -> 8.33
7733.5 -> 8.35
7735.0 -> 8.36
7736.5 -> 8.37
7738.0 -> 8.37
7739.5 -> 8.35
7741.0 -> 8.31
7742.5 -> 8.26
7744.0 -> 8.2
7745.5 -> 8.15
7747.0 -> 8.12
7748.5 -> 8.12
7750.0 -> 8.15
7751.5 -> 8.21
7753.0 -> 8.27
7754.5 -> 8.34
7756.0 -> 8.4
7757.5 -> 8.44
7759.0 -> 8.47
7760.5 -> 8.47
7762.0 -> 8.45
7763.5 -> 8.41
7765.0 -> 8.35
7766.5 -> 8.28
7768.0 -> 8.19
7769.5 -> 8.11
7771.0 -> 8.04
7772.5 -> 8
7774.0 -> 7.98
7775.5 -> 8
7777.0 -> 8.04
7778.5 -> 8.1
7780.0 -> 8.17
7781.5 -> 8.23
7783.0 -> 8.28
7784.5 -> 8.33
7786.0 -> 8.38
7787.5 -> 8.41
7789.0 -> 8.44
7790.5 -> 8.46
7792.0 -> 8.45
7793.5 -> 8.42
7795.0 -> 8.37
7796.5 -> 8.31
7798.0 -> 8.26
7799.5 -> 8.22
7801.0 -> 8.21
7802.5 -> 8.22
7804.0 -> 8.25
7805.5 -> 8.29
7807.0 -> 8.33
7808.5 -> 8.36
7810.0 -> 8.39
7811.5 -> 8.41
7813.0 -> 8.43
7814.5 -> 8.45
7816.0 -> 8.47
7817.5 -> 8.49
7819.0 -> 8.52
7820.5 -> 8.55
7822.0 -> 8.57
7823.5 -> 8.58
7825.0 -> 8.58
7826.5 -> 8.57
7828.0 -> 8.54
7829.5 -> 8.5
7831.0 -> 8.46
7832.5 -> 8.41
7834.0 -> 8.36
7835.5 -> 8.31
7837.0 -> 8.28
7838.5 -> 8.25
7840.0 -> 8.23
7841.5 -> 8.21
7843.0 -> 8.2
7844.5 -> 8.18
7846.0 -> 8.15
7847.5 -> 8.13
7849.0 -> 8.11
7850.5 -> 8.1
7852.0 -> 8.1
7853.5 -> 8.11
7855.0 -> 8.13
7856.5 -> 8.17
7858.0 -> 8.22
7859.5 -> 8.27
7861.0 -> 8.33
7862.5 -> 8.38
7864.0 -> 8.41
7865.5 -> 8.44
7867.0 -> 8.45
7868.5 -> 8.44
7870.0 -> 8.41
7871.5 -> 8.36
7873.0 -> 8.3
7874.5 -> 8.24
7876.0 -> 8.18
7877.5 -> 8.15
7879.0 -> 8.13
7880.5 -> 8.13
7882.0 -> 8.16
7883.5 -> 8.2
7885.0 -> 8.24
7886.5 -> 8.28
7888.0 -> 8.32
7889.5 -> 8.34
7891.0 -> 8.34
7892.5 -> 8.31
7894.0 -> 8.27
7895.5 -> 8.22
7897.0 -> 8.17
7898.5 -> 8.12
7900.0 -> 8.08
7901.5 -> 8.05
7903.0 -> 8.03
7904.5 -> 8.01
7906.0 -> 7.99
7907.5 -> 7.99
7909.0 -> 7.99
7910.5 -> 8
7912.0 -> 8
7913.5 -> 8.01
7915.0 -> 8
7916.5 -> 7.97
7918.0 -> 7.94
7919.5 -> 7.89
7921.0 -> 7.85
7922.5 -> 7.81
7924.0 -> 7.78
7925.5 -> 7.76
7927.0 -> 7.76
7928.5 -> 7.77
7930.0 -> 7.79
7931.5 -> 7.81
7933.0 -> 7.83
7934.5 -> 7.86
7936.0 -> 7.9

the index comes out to 0.064 mag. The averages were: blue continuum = 8.3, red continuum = 8.34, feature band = 7.85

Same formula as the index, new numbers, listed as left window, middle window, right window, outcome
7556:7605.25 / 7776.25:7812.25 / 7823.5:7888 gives 0.02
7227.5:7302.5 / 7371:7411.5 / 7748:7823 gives -0.08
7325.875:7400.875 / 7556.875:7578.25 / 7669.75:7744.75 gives -0.09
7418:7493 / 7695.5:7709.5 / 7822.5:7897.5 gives 0.10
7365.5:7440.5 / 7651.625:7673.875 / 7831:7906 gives 0.06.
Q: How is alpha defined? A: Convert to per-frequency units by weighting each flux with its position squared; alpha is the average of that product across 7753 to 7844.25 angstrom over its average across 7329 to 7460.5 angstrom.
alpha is 1.04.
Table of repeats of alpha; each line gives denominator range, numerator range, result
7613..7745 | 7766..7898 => 1.05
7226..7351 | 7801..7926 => 1.13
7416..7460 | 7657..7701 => 0.96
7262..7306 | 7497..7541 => 1.18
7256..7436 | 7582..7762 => 1.05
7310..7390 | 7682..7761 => 1.01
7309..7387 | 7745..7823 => 1.06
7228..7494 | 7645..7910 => 1.05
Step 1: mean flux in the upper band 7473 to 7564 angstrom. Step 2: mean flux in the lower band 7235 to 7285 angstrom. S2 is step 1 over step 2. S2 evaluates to 1.09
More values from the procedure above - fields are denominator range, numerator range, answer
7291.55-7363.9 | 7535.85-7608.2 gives 1.05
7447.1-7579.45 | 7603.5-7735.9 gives 0.92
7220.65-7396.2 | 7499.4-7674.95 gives 1.03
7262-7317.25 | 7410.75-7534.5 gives 1.09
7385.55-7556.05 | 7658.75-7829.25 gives 0.91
